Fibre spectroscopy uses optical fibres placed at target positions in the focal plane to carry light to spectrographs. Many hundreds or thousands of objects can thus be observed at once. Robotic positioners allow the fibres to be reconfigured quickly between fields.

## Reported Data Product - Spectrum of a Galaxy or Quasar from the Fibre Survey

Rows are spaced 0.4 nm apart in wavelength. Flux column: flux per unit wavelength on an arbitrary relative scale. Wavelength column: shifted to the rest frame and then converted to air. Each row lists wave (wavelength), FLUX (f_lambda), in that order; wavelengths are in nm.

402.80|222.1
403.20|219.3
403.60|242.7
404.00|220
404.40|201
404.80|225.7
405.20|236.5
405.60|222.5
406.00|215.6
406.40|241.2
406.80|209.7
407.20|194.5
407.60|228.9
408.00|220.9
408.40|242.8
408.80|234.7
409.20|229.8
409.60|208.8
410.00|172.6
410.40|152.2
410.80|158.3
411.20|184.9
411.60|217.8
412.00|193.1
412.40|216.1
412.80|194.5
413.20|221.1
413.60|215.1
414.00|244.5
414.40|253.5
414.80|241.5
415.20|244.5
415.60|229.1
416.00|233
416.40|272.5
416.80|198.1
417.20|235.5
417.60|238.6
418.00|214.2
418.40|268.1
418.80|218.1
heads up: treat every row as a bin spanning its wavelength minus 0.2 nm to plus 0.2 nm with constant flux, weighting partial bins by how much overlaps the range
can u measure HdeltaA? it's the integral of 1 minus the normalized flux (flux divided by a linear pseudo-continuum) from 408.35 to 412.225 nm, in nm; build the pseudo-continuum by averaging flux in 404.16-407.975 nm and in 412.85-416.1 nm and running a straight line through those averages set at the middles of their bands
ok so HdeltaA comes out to 0.49 nm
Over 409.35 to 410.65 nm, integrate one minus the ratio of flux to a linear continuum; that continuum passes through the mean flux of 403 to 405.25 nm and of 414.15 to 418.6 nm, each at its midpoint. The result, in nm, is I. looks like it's 0.29 nm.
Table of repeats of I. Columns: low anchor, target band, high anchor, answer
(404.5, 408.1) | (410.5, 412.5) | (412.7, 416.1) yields 0.33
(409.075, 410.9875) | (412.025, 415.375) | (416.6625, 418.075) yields -0.39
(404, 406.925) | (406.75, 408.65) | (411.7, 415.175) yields 0.02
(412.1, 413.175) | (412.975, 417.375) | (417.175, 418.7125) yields -0.27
